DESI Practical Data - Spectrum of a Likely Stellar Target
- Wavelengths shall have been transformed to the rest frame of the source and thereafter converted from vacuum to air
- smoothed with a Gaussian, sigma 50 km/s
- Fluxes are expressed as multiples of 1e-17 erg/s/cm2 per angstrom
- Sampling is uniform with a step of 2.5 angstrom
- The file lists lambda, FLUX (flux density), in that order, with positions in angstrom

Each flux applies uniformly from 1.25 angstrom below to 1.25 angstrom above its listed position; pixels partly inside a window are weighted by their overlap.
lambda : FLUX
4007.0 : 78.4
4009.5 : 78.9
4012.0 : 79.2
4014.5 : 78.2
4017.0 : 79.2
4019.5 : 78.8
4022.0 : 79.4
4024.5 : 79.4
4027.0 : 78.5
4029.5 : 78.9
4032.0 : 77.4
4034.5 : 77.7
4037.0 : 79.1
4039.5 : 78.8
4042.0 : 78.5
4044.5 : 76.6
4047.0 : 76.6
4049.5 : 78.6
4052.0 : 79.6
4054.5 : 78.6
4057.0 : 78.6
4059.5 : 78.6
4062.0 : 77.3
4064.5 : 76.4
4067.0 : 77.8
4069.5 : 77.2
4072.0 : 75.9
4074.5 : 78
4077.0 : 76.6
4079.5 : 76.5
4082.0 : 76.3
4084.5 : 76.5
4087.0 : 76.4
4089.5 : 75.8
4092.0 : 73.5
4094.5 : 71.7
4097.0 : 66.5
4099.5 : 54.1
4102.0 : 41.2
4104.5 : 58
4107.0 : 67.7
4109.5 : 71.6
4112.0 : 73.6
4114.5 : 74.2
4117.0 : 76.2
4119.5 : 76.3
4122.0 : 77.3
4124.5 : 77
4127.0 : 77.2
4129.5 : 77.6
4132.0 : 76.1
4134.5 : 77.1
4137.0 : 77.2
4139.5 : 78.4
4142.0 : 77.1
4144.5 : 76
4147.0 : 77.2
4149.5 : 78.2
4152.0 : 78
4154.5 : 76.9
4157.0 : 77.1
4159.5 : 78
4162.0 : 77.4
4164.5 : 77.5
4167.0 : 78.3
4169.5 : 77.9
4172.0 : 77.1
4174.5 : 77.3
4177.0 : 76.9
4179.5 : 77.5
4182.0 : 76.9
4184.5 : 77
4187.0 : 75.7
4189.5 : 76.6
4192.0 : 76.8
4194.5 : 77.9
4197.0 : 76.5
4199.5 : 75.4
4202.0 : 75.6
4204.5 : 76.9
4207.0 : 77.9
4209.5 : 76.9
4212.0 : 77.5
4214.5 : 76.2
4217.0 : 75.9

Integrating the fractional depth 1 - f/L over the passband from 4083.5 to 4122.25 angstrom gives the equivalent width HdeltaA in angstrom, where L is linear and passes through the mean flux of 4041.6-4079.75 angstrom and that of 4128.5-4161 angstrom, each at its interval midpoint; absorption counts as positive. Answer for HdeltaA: 4.1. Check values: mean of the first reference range 77.6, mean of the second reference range 77.3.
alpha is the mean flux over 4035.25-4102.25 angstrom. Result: 75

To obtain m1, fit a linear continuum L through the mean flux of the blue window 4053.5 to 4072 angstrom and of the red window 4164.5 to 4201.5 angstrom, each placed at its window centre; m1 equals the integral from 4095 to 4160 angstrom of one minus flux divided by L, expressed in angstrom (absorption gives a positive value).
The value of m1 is 3.7 angstrom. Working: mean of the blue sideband 77.6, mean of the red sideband 77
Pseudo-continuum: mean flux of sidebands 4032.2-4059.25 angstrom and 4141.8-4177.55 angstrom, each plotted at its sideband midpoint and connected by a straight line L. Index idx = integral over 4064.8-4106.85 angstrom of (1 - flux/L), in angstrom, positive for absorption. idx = 3.9 angstrom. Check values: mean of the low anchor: 78.2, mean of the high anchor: 77.4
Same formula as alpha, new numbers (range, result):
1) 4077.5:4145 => 72.5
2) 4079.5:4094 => 75.6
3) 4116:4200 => 77.1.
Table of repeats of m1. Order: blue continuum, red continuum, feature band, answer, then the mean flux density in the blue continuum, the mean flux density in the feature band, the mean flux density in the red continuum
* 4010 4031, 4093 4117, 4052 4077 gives -2.1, 78.9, 77.7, 65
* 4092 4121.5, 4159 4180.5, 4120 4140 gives -1.8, 67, 77.2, 77.5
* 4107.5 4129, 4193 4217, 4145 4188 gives -0.7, 75.2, 77.3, 76.7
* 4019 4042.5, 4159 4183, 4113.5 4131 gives 0.3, 78.7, 76.6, 77.5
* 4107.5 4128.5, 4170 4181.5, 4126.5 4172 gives -0.7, 75.2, 77.4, 77.2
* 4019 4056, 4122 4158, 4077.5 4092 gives 0.3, 78.4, 76.1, 77.2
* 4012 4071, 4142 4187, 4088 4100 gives 1.3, 78.3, 69.4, 77.3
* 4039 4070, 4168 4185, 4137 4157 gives 0.0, 77.9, 77.4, 77.3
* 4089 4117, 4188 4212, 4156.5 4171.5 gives -1.0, 66.4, 77.7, 76.8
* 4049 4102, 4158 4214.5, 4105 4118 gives 0.6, 74.4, 71.7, 77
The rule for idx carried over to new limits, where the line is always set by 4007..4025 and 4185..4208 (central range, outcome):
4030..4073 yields 0.3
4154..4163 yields 0.0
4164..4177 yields -0.1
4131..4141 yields 0.0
